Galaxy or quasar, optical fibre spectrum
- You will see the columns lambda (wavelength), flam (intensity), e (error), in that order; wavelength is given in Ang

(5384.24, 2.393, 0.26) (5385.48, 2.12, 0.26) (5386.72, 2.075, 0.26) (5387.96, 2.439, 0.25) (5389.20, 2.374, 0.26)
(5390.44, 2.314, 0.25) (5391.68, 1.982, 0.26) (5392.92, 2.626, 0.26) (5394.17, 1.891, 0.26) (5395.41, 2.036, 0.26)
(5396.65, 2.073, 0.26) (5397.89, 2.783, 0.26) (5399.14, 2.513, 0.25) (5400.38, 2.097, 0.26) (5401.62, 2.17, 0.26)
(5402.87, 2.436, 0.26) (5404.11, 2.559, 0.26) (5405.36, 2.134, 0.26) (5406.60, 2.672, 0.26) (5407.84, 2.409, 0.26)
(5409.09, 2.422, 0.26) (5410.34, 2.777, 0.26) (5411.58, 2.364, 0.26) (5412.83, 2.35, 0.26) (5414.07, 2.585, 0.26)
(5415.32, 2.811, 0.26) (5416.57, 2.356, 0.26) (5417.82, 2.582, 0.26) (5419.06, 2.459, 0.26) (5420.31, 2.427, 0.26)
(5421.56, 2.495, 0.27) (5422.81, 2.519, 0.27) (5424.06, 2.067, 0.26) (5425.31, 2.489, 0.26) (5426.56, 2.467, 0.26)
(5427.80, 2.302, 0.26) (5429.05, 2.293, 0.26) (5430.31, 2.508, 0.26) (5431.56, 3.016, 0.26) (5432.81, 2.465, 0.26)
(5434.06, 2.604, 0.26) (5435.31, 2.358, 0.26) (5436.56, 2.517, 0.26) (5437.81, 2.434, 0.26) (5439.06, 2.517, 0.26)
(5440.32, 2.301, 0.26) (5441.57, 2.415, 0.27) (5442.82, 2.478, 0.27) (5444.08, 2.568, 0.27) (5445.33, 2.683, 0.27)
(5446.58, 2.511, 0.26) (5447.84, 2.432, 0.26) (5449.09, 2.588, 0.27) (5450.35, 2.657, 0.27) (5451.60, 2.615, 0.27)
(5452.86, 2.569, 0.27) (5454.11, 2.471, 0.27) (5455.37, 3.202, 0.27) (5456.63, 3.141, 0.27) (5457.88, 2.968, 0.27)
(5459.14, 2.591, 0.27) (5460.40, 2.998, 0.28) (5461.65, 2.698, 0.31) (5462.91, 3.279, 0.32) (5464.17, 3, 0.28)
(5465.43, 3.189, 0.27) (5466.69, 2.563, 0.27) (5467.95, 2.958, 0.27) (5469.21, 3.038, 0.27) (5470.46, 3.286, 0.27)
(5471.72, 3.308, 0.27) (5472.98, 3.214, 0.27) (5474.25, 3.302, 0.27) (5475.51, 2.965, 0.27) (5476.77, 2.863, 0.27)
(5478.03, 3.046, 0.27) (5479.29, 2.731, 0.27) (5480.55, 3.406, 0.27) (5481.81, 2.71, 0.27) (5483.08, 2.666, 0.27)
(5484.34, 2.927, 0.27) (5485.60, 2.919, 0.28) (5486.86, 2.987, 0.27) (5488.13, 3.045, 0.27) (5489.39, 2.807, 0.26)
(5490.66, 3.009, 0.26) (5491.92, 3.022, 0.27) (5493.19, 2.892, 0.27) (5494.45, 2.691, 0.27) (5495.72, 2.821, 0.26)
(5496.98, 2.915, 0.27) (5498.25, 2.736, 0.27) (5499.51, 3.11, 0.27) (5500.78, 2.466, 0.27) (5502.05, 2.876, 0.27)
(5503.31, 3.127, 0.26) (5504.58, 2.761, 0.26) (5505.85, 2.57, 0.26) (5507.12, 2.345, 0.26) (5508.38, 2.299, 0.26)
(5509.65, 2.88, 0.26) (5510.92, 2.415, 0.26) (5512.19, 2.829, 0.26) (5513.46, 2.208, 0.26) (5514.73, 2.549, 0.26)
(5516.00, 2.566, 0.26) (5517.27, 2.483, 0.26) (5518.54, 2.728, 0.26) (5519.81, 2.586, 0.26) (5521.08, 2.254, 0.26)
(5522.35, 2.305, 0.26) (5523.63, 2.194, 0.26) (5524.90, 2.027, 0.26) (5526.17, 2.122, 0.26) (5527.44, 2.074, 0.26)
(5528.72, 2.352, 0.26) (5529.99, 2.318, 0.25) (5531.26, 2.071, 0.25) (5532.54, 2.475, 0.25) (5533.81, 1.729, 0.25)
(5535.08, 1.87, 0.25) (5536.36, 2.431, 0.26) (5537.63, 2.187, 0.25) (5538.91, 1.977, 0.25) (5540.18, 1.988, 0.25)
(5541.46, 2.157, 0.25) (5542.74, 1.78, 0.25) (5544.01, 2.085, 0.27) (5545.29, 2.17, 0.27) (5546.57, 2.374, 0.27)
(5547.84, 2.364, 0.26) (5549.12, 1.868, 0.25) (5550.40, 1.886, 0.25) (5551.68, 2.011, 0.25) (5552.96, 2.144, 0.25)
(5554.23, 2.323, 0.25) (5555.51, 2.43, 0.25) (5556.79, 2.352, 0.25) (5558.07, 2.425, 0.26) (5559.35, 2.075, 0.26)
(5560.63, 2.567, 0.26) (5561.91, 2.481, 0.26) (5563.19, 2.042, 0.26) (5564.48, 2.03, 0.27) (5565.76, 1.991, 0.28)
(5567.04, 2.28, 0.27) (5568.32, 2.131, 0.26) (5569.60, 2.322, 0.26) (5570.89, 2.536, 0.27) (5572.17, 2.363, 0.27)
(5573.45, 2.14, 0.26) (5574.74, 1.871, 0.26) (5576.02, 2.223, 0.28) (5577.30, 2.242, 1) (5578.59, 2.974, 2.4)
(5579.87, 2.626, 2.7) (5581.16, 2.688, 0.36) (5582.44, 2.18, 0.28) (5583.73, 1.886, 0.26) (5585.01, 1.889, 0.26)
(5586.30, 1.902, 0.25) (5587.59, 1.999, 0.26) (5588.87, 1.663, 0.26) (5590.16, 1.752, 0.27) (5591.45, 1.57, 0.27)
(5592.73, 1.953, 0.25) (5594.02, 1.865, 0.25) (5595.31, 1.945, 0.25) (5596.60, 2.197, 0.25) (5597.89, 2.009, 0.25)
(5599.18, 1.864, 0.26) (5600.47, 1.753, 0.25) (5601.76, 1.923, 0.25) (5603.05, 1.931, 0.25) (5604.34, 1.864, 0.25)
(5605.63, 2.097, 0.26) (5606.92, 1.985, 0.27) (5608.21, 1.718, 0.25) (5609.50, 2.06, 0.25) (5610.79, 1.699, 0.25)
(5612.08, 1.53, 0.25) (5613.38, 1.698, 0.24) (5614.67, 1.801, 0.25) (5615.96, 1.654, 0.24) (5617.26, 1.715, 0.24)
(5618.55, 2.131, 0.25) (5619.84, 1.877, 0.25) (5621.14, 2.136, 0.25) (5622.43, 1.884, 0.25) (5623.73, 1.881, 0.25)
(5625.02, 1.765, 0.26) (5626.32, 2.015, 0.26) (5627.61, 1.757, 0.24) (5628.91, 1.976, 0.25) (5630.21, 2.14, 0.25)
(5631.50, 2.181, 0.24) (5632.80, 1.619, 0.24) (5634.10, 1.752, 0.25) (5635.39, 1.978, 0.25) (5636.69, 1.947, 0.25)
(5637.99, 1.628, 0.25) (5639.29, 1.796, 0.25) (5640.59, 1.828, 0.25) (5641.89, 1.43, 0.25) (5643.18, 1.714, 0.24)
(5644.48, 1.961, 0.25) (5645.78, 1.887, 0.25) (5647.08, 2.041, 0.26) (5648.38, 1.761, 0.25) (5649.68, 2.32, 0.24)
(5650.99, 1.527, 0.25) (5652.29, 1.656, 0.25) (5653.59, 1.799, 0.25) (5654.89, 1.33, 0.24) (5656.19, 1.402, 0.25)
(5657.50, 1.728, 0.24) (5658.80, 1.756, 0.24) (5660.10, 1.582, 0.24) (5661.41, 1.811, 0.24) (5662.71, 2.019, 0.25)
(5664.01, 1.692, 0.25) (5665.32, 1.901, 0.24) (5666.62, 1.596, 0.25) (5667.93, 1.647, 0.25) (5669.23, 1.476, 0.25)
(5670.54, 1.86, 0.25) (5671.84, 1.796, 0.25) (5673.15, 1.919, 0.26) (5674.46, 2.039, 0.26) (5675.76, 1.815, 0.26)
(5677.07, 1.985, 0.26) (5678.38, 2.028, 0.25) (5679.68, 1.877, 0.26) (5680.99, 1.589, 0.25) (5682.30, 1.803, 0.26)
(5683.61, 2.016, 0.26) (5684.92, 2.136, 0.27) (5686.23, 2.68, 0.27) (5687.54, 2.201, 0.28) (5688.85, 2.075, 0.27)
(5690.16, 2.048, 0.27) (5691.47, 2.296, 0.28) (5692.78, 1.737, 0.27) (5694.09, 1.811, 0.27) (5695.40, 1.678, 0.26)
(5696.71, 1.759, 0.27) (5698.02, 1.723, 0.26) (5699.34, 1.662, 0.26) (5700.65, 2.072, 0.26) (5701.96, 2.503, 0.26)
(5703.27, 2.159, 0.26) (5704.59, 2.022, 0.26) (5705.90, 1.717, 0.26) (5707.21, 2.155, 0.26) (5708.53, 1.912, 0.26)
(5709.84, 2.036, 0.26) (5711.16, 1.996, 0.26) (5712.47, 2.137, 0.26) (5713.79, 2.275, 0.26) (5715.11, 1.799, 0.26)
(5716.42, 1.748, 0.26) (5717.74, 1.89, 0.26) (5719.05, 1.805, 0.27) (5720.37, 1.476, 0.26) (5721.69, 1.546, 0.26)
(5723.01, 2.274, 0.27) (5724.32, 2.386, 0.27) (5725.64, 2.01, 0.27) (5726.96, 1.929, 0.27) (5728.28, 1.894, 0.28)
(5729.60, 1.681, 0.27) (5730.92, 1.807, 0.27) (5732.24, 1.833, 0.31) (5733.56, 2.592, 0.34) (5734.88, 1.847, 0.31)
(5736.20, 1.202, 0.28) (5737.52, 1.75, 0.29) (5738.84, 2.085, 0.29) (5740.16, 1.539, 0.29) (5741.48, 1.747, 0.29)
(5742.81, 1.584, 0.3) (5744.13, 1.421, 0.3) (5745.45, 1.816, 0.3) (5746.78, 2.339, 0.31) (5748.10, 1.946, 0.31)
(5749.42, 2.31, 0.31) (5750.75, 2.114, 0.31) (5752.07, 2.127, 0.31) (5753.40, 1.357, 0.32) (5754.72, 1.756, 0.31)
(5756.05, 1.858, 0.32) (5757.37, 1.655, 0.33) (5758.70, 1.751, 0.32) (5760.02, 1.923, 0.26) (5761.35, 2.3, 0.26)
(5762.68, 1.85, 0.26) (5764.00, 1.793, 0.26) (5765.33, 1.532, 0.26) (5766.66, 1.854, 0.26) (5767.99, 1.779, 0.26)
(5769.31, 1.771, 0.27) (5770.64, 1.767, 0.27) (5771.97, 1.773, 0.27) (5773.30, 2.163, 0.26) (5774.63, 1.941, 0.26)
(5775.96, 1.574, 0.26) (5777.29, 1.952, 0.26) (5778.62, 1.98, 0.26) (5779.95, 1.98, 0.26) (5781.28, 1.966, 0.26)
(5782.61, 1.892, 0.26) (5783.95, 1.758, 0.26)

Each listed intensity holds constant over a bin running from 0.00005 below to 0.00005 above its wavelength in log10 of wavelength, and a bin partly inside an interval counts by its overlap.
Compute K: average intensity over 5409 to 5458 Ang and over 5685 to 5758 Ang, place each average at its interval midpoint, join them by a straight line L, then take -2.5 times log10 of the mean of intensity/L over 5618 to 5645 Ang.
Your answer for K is 0.13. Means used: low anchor 2.54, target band 1.87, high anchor 1.92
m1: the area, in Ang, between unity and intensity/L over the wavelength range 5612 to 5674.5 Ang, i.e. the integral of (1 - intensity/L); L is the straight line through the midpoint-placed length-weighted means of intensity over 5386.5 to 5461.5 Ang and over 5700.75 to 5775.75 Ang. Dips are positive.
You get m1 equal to 8.20 Ang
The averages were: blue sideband 2.49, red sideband 1.9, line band 1.8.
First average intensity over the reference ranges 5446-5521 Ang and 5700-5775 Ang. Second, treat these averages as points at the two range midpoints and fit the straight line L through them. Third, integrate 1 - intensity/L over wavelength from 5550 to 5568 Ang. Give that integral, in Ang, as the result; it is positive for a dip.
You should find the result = 2.3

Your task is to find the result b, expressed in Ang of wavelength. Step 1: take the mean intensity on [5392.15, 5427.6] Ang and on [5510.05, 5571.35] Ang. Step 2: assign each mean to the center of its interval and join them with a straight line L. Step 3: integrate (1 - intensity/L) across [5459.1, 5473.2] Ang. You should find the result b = -4.13 Ang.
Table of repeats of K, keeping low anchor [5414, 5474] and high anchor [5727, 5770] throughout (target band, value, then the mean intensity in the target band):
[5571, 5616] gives 0.14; 2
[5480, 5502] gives -0.14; 2.89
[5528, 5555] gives 0.14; 2.12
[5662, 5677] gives 0.14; 1.8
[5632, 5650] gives 0.17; 1.83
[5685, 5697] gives -0.03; 2.05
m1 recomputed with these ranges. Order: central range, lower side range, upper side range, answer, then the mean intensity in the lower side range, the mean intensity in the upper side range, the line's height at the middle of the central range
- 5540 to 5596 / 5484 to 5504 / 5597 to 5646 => 3.44 Ang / 2.9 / 1.86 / 2.29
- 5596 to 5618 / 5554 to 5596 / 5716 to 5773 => 2.69 Ang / 2.17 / 1.85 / 2.11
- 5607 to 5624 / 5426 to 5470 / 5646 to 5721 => 2.23 Ang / 2.67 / 1.88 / 2.11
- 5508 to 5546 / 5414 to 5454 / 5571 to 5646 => -1.09 Ang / 2.5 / 1.94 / 2.2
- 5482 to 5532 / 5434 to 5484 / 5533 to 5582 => -1.86 Ang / 2.8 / 2.22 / 2.51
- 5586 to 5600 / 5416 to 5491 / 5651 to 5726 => 2.19 Ang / 2.73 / 1.89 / 2.23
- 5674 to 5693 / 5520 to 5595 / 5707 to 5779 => -0.60 Ang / 2.16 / 1.88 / 1.97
